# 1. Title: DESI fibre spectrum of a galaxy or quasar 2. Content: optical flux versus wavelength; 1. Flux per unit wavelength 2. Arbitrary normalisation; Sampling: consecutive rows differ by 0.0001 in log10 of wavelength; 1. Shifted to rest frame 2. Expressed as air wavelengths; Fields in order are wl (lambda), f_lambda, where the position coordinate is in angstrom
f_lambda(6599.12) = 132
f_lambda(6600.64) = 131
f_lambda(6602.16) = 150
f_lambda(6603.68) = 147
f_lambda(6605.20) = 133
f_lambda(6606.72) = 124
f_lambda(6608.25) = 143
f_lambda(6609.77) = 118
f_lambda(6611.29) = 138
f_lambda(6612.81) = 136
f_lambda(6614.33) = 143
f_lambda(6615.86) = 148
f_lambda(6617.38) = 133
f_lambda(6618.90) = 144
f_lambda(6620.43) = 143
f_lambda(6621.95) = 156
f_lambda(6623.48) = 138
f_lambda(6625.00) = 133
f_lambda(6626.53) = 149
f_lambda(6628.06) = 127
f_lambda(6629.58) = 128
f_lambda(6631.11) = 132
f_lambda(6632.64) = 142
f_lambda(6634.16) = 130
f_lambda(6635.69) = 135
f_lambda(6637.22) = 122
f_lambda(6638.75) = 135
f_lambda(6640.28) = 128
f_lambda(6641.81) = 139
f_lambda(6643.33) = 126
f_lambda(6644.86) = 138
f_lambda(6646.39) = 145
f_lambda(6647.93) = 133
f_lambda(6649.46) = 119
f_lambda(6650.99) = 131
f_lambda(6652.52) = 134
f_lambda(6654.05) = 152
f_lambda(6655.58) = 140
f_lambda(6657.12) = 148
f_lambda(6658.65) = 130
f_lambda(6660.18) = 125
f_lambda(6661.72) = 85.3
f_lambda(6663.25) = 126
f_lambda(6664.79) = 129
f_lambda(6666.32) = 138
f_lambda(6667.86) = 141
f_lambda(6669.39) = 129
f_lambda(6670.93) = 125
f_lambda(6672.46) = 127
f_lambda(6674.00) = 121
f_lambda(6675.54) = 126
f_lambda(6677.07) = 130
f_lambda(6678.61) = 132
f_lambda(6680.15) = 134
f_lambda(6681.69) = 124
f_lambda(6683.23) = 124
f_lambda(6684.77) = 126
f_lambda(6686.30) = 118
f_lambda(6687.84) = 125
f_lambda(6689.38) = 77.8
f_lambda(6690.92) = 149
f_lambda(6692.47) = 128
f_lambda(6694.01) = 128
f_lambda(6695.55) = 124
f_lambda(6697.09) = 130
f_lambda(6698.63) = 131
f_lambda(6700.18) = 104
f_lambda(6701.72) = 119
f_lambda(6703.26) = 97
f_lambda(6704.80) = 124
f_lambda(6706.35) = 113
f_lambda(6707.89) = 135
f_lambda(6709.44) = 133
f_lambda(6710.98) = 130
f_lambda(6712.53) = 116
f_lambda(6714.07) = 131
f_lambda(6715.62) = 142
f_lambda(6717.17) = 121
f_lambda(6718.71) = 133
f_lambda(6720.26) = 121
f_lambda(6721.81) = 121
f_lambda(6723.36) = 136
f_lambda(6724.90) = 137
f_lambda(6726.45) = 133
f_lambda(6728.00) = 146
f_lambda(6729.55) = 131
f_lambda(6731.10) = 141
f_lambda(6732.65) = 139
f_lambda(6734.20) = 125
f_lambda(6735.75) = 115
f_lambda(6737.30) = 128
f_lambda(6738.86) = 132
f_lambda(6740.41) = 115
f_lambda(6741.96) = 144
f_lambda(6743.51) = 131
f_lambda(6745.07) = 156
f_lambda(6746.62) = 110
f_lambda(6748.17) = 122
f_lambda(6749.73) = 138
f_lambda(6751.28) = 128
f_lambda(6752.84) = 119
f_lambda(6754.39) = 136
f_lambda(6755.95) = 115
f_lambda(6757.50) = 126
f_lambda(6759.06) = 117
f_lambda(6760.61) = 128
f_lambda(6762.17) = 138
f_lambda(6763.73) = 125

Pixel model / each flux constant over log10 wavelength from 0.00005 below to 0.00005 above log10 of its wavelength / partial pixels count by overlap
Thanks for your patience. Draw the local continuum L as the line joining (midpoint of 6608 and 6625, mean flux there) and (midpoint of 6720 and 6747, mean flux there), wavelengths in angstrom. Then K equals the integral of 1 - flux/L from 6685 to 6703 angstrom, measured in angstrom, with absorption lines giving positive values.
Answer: 1.8 angstrom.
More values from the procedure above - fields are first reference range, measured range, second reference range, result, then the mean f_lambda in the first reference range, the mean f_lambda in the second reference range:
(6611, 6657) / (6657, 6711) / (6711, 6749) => 3.68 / 137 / 130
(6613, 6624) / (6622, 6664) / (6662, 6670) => 1.15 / 143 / 130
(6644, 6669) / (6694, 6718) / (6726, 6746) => 1.69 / 132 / 133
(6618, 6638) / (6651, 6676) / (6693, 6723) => 0.25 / 137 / 124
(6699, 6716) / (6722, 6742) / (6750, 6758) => -1.26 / 122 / 126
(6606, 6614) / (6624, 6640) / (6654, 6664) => -0.35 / 132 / 128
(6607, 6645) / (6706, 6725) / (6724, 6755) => 0.56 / 136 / 131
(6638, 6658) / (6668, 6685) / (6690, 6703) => 0.24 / 136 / 125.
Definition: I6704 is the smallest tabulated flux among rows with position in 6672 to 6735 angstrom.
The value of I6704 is 77.8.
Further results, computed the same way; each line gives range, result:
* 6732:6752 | 110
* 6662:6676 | 121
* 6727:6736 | 115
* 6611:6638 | 122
